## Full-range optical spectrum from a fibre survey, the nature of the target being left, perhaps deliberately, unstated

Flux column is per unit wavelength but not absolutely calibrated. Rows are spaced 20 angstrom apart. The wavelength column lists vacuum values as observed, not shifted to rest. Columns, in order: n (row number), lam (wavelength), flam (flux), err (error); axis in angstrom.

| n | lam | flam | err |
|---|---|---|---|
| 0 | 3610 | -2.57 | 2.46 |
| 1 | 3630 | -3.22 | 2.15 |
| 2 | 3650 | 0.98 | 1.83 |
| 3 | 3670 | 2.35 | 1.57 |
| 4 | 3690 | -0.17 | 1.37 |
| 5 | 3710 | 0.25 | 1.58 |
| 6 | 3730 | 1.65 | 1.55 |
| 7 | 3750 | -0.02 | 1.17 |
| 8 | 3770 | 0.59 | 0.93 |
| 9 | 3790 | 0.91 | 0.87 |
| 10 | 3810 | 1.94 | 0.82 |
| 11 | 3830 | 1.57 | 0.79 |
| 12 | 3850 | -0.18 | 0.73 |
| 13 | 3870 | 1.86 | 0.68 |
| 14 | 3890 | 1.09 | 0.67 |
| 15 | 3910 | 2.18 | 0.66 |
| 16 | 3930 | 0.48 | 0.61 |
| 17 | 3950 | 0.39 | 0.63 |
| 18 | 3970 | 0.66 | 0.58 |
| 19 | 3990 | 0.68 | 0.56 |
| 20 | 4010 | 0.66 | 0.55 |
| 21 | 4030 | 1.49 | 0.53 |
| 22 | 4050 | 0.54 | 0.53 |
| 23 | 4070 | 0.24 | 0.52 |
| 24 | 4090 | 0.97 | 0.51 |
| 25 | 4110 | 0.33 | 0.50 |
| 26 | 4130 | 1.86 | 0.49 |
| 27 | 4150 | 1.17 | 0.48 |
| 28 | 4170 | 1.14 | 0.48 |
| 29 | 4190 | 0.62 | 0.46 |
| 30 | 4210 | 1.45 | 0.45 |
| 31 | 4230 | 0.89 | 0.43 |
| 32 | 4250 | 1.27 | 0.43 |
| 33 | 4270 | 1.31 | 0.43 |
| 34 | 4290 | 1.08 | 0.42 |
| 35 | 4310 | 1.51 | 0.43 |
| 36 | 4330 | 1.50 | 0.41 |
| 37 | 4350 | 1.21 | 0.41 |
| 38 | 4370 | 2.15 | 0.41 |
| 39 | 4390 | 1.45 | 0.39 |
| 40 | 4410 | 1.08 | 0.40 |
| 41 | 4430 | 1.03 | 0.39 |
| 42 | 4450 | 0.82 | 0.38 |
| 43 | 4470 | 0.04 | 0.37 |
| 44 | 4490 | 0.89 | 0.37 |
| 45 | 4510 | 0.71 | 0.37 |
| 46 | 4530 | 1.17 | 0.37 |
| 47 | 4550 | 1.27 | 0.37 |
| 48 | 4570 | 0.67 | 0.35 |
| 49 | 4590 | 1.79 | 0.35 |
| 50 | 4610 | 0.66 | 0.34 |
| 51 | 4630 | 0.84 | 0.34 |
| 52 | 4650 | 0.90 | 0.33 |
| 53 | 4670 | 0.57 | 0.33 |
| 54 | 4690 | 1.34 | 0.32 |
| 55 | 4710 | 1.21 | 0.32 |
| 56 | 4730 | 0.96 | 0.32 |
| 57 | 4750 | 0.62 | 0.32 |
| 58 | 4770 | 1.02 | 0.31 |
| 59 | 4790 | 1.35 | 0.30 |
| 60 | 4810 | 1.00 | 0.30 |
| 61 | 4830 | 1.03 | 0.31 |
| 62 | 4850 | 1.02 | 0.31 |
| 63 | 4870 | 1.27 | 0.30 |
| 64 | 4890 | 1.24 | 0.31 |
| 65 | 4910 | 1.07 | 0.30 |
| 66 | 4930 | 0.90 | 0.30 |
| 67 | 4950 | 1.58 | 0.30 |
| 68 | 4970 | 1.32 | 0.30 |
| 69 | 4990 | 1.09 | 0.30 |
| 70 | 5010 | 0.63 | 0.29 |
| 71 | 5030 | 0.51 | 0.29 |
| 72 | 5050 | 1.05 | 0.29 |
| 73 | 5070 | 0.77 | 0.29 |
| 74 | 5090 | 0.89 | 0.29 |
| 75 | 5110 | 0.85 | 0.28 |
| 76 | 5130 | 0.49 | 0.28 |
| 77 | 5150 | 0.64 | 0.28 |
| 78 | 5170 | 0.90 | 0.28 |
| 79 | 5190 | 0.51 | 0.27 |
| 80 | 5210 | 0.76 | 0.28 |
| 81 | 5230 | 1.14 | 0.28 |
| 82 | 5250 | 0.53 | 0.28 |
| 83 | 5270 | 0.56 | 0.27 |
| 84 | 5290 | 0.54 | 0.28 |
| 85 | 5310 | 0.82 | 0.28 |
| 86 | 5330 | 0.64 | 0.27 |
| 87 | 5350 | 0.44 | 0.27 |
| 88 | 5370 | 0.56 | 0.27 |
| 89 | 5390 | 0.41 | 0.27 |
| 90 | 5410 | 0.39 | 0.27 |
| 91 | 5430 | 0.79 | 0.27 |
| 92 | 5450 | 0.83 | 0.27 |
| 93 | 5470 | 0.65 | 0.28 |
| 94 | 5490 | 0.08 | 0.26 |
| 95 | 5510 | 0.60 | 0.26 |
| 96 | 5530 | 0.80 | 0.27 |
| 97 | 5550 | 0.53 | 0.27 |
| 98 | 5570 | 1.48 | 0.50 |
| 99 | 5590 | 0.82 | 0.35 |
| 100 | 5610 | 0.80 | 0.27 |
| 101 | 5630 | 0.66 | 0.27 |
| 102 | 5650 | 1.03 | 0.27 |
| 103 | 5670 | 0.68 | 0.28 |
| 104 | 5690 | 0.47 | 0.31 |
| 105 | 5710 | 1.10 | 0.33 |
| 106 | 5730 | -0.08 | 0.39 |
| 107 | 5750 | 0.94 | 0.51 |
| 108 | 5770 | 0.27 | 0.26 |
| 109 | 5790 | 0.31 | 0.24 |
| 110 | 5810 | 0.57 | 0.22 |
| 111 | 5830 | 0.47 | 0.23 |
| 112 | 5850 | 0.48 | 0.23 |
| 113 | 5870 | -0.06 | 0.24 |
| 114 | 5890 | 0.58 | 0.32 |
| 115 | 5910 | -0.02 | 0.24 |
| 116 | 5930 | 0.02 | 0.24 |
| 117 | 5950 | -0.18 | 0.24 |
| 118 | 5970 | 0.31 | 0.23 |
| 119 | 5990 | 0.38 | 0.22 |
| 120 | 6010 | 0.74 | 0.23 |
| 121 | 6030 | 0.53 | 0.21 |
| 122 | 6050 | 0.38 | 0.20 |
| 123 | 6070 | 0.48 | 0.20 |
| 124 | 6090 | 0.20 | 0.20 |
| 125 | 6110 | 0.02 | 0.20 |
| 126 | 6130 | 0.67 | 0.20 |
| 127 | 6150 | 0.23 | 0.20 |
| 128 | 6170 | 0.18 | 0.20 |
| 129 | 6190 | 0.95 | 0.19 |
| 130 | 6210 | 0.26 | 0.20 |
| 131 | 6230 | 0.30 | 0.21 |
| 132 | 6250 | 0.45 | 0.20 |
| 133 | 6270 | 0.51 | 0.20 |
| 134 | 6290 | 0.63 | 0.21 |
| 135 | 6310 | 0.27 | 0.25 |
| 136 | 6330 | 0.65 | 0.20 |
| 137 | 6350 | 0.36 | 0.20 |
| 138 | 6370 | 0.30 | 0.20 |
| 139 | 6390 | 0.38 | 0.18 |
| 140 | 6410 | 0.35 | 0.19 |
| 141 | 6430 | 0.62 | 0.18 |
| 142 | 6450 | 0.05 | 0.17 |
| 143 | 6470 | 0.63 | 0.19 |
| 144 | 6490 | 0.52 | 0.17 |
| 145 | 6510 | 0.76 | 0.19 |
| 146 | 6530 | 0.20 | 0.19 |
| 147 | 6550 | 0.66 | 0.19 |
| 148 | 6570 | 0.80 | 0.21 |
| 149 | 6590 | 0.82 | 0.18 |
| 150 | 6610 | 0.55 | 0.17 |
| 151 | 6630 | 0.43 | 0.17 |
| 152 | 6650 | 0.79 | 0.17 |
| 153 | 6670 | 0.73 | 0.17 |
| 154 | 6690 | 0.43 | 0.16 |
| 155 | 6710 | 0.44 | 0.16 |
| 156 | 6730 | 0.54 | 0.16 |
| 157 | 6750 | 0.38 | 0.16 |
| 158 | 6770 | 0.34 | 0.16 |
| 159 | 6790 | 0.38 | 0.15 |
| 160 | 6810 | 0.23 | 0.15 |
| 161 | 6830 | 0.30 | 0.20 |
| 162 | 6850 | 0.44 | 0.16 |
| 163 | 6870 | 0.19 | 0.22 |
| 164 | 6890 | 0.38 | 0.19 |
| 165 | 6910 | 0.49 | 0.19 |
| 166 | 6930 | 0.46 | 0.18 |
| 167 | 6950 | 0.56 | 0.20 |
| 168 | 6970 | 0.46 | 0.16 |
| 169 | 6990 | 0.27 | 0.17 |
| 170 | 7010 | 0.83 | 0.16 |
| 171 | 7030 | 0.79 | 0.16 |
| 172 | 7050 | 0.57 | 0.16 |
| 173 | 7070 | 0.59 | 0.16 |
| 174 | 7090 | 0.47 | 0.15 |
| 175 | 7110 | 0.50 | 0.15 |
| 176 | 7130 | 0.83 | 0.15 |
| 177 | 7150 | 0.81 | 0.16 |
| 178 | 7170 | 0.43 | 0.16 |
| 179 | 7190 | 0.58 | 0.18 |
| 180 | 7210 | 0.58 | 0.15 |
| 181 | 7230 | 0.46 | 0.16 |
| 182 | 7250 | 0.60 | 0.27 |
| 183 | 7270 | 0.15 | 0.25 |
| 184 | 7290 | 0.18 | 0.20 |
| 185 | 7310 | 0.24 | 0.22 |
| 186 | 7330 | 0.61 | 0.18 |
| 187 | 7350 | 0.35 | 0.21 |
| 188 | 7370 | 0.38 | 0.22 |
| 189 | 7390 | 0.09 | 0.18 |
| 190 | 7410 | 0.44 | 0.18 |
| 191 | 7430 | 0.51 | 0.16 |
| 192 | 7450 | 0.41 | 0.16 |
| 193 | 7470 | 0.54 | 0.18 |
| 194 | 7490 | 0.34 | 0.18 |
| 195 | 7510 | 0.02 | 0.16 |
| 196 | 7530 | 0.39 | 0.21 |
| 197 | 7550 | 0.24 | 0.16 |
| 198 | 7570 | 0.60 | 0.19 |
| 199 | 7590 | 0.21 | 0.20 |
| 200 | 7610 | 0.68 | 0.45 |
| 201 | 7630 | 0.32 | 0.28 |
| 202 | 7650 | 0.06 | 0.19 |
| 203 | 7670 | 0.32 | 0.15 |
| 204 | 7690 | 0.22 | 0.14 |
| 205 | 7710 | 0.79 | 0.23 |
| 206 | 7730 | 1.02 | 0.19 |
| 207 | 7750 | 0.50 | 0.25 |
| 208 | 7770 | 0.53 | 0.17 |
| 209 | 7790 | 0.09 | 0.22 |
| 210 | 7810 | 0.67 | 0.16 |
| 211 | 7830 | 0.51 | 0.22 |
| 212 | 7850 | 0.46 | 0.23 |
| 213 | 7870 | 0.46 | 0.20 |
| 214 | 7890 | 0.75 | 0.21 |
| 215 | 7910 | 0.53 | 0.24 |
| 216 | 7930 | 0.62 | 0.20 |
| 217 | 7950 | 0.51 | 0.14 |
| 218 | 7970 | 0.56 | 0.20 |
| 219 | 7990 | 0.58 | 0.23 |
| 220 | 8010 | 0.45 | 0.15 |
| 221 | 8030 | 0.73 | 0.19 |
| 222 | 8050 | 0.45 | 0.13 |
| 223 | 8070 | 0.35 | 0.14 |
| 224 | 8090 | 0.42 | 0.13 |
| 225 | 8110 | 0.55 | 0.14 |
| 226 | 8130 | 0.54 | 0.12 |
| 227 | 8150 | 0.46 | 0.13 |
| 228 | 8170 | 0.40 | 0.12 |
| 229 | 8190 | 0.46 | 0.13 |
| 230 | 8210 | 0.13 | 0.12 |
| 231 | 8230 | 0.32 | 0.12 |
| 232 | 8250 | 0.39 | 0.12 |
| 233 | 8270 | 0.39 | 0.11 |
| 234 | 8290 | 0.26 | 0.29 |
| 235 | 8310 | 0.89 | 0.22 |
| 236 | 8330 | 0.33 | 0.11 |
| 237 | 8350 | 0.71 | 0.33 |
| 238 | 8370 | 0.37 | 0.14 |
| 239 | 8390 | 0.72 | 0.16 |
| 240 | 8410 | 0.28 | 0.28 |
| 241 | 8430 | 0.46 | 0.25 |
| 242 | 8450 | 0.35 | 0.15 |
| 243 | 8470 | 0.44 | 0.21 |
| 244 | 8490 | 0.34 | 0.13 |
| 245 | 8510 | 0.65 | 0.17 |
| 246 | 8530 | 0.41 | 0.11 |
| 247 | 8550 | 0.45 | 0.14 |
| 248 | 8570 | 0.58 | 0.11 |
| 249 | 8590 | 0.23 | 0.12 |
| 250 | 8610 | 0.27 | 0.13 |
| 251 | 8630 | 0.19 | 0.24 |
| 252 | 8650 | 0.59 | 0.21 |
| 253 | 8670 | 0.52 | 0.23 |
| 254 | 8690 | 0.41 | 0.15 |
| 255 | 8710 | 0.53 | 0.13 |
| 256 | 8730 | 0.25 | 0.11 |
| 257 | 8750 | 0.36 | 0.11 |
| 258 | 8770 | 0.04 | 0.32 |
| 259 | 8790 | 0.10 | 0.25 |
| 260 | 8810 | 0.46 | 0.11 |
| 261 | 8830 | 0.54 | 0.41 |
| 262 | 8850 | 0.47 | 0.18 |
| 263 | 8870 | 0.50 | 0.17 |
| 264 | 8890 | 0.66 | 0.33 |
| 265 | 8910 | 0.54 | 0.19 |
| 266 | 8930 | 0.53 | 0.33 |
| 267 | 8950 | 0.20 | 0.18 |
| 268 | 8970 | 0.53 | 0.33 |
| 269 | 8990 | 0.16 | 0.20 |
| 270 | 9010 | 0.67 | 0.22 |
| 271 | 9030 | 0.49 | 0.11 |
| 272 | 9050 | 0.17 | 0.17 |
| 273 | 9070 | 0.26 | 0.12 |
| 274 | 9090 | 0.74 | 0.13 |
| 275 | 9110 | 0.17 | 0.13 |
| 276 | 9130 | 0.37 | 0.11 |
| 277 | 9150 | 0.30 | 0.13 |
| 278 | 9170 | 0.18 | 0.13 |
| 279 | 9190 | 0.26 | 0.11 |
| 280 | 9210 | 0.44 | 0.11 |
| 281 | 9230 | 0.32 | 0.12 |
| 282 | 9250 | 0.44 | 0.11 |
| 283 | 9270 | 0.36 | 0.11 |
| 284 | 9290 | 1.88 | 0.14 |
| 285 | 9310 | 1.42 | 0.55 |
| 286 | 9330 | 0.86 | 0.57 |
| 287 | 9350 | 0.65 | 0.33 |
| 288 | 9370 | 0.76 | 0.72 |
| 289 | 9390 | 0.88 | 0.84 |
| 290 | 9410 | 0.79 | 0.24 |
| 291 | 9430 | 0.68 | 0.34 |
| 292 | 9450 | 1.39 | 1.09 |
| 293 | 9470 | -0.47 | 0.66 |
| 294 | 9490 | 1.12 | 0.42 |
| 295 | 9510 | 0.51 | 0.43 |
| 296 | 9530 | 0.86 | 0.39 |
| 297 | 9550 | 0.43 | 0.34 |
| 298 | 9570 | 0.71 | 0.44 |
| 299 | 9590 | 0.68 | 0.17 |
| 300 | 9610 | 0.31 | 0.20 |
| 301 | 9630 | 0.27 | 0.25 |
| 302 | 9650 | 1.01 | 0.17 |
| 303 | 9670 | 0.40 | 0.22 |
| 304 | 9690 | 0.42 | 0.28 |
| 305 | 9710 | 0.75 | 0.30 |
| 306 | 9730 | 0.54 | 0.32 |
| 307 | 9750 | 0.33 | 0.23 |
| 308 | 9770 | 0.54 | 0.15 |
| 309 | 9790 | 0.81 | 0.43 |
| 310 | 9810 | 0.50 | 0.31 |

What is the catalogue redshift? 1.494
